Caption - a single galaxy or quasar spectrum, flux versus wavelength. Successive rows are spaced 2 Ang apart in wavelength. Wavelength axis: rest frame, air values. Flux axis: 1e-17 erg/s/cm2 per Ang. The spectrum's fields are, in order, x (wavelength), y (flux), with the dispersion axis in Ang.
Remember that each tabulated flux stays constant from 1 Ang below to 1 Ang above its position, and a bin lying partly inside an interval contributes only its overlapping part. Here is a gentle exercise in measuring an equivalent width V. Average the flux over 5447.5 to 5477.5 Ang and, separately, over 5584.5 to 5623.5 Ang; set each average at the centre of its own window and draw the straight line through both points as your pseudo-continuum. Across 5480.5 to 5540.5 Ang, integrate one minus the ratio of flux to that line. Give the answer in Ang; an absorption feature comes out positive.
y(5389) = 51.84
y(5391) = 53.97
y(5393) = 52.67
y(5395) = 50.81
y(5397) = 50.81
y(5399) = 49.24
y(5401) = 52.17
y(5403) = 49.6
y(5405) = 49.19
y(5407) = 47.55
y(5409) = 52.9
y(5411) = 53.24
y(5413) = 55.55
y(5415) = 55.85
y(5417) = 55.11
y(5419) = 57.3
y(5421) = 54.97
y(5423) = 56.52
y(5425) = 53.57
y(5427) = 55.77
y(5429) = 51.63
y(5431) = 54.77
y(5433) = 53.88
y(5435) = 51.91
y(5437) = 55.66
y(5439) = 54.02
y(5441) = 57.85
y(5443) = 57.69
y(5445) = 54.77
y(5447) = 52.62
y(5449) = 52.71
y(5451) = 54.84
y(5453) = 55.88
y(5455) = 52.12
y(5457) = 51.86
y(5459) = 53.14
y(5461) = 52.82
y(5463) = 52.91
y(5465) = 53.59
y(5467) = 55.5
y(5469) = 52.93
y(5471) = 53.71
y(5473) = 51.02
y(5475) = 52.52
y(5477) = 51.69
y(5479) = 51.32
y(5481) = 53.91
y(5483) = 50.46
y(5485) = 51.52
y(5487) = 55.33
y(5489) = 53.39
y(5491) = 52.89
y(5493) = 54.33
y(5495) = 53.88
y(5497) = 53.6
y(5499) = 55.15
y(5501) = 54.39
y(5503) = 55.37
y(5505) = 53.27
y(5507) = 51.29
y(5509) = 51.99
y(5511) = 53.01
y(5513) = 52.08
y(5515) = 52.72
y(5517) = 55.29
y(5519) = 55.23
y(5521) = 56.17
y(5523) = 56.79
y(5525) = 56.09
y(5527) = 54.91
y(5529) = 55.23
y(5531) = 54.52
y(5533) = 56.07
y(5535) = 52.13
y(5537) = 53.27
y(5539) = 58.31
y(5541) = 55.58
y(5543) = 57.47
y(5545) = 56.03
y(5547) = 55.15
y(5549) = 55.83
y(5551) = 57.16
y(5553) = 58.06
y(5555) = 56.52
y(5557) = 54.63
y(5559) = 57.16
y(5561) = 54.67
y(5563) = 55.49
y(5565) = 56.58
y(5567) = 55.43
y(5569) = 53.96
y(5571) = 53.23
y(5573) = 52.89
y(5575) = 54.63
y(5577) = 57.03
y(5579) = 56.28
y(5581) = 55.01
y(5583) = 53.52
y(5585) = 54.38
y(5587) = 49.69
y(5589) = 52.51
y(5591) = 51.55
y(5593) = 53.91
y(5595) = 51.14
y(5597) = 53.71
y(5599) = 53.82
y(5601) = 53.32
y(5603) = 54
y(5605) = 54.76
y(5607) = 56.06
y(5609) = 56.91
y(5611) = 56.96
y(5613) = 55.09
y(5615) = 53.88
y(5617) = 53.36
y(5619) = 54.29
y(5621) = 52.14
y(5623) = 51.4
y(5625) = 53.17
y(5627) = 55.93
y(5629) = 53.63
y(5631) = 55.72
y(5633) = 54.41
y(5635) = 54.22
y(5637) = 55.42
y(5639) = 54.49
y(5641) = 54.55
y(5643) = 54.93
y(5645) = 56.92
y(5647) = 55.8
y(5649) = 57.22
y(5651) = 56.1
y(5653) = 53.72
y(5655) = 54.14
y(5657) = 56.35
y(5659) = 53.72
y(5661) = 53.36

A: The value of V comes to -0.9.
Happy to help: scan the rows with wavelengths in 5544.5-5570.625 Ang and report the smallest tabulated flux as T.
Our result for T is 53.96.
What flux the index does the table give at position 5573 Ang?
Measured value 52.89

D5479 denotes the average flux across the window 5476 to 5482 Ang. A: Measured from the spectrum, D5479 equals 52.3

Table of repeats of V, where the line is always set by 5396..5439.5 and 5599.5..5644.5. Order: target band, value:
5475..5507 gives 0.24 Ang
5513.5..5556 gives -1.29 Ang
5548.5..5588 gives -0.68 Ang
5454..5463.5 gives 0.17 Ang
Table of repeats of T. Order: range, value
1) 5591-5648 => 51.14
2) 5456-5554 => 50.46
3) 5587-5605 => 49.69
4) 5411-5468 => 51.63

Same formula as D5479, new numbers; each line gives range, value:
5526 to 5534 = 55.2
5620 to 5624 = 51.8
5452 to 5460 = 53.2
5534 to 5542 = 54.8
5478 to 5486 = 51.8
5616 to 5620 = 53.8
